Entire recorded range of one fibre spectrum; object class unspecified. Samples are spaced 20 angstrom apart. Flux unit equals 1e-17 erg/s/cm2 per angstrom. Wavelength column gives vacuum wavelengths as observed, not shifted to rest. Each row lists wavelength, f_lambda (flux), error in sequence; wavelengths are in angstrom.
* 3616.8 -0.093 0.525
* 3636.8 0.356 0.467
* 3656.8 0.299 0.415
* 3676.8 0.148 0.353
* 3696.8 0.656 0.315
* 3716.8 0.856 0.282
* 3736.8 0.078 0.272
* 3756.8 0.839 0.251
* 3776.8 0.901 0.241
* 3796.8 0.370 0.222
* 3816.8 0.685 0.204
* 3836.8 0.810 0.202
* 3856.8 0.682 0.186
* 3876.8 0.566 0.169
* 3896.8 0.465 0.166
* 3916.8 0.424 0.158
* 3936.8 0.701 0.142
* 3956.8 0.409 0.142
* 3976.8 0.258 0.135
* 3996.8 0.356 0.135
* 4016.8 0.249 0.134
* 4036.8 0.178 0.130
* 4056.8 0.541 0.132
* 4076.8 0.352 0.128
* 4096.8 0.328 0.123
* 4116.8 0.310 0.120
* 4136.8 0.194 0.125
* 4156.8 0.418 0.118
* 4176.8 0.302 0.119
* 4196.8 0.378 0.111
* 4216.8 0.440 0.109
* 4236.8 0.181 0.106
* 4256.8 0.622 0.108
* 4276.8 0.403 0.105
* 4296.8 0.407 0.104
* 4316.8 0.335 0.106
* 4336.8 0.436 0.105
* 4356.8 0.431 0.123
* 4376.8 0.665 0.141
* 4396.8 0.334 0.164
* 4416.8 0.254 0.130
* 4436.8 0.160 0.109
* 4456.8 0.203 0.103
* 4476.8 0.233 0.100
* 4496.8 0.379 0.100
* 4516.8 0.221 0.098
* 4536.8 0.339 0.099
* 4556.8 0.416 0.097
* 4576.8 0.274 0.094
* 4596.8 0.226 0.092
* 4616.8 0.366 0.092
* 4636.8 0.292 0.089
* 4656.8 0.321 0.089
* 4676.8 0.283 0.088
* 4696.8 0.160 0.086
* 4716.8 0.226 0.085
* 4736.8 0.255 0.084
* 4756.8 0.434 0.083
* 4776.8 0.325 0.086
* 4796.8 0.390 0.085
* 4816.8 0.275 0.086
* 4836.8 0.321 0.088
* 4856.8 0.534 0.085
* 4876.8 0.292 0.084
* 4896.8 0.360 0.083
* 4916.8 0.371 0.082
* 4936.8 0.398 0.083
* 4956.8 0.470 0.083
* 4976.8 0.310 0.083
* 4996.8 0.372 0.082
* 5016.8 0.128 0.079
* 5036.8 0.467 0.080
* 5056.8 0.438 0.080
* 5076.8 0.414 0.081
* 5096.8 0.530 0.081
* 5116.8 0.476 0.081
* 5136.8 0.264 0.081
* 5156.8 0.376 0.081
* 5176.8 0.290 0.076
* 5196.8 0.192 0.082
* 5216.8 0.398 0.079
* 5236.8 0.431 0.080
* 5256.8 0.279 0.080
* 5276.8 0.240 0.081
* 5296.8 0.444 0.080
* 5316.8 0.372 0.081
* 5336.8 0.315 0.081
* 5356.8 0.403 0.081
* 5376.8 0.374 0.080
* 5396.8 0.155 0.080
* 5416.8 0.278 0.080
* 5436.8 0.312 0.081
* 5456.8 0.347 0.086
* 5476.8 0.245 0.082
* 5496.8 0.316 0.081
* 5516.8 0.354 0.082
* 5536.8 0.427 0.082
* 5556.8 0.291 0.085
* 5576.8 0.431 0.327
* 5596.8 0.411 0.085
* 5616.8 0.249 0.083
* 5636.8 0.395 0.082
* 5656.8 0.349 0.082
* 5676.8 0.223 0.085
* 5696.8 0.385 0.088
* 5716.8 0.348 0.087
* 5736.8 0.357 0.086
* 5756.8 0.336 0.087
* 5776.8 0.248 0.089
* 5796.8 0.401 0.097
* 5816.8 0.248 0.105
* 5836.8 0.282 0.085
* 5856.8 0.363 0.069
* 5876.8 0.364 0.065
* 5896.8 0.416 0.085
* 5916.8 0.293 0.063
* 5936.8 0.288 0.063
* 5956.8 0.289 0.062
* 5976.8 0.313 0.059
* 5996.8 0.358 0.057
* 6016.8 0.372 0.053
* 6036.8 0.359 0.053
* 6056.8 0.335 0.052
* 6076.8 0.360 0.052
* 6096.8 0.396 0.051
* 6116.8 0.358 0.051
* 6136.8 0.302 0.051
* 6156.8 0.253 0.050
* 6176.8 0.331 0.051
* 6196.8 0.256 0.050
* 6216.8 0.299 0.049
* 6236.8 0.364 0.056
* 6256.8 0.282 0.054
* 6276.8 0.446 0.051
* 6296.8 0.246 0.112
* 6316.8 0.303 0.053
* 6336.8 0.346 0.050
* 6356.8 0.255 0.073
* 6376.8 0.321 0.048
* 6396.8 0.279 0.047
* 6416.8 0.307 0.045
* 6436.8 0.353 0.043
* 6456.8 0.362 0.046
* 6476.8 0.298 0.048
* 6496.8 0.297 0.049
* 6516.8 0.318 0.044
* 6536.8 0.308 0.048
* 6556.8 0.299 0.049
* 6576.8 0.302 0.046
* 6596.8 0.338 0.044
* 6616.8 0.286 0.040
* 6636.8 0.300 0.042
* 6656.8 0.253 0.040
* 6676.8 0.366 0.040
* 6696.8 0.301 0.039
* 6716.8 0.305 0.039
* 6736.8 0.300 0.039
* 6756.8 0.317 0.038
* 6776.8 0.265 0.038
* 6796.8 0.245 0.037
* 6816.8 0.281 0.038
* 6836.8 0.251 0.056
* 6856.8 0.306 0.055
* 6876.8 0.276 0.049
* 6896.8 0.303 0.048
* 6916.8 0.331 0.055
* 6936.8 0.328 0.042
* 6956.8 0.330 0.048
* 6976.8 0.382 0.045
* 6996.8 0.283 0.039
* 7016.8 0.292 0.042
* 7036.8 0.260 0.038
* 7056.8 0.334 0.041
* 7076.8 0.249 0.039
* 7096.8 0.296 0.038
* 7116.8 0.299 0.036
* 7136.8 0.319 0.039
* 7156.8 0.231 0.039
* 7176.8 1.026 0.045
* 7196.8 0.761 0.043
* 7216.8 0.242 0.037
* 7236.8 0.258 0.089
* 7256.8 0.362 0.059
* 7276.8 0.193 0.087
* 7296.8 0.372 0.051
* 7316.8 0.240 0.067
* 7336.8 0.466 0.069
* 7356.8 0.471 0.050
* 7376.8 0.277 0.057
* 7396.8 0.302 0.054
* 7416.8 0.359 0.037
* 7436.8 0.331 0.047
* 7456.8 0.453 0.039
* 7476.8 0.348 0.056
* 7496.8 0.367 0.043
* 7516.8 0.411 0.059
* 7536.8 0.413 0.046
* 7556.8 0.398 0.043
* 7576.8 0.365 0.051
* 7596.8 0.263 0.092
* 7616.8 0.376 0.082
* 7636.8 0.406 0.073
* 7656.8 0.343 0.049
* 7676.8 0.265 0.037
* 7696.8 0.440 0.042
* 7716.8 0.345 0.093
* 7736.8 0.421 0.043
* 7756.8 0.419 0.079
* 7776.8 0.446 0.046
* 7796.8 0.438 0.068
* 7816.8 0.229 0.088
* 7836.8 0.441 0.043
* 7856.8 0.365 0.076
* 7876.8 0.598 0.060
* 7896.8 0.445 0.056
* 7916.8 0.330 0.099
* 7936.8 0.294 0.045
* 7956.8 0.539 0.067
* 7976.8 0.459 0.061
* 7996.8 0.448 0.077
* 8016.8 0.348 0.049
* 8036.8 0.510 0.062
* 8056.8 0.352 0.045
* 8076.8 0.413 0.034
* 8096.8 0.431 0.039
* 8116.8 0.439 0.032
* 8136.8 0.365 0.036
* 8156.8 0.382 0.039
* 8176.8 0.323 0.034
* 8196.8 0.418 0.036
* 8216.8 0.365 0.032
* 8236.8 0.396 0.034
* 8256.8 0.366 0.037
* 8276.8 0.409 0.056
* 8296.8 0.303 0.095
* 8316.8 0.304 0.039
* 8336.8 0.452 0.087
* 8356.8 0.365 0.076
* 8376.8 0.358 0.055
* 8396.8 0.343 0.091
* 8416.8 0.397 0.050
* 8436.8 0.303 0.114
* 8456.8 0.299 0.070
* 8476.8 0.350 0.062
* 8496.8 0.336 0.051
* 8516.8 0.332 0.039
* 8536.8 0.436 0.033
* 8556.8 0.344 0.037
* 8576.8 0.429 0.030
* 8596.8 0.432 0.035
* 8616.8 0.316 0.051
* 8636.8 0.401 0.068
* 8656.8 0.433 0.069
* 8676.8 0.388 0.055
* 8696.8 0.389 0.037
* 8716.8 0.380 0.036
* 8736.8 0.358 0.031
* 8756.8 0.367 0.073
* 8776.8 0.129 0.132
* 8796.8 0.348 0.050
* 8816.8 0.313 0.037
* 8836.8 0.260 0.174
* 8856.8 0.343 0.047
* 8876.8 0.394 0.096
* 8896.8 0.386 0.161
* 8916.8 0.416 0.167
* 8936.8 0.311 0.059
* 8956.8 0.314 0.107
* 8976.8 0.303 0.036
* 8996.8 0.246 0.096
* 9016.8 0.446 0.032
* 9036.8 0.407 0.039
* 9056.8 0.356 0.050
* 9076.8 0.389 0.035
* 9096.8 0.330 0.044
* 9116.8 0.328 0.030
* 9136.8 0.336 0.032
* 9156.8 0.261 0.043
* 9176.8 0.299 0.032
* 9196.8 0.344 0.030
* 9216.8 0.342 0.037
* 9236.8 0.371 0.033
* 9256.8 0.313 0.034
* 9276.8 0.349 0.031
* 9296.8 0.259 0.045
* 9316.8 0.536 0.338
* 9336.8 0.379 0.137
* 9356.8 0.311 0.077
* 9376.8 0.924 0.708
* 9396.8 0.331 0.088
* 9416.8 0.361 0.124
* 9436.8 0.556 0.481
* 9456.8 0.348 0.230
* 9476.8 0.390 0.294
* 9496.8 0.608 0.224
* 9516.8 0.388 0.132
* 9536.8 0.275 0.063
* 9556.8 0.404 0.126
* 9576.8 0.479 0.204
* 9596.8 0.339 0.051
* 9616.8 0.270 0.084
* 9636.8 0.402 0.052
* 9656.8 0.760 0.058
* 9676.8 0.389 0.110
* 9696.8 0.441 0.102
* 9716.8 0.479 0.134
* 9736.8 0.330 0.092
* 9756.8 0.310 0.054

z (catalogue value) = 0.93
